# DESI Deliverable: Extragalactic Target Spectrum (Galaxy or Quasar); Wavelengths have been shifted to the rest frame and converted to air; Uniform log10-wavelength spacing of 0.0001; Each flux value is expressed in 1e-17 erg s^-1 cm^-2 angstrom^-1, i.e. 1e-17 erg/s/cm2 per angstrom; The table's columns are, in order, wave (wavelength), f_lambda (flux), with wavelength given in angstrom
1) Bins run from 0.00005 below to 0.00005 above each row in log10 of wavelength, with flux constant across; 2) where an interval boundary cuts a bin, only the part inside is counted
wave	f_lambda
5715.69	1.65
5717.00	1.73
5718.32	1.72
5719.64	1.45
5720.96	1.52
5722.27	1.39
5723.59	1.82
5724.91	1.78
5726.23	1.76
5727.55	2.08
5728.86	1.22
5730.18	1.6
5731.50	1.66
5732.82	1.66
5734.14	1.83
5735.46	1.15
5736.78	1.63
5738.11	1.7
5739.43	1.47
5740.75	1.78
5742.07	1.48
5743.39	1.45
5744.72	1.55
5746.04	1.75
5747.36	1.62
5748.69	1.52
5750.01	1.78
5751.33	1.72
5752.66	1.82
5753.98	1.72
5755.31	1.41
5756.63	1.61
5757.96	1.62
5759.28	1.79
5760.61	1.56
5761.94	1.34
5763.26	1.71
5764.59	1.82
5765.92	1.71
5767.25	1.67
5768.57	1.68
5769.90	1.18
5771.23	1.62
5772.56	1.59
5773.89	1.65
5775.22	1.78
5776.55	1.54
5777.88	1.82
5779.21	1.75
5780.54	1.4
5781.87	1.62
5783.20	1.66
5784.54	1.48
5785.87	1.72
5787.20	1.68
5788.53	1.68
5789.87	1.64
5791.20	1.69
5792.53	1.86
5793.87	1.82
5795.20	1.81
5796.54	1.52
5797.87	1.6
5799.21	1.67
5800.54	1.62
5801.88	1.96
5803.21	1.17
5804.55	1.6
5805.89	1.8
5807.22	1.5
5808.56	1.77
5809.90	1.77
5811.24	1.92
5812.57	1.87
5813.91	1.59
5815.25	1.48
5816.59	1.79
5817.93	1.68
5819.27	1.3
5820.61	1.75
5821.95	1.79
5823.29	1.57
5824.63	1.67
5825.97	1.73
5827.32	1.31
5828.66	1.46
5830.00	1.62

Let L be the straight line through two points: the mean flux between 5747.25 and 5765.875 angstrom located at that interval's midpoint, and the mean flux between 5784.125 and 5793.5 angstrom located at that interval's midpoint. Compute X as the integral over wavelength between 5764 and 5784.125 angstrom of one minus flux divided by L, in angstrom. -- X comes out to 0.5 angstrom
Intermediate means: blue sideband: 1.65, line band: 1.63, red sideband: 1.69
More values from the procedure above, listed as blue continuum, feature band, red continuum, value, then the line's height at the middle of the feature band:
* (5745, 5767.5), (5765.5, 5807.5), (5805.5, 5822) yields 0.8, 1.67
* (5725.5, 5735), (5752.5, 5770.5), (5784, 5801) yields 0.7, 1.68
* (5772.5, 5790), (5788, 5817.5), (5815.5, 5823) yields -0.7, 1.65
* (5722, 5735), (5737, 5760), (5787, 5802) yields 0.7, 1.69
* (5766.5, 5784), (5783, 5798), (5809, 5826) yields -0.4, 1.64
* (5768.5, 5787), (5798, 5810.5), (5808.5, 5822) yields 0.1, 1.67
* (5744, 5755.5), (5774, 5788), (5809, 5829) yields 0.1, 1.66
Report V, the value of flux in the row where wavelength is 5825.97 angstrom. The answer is 1.73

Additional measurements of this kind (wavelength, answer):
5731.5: 1.66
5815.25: 1.48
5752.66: 1.82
